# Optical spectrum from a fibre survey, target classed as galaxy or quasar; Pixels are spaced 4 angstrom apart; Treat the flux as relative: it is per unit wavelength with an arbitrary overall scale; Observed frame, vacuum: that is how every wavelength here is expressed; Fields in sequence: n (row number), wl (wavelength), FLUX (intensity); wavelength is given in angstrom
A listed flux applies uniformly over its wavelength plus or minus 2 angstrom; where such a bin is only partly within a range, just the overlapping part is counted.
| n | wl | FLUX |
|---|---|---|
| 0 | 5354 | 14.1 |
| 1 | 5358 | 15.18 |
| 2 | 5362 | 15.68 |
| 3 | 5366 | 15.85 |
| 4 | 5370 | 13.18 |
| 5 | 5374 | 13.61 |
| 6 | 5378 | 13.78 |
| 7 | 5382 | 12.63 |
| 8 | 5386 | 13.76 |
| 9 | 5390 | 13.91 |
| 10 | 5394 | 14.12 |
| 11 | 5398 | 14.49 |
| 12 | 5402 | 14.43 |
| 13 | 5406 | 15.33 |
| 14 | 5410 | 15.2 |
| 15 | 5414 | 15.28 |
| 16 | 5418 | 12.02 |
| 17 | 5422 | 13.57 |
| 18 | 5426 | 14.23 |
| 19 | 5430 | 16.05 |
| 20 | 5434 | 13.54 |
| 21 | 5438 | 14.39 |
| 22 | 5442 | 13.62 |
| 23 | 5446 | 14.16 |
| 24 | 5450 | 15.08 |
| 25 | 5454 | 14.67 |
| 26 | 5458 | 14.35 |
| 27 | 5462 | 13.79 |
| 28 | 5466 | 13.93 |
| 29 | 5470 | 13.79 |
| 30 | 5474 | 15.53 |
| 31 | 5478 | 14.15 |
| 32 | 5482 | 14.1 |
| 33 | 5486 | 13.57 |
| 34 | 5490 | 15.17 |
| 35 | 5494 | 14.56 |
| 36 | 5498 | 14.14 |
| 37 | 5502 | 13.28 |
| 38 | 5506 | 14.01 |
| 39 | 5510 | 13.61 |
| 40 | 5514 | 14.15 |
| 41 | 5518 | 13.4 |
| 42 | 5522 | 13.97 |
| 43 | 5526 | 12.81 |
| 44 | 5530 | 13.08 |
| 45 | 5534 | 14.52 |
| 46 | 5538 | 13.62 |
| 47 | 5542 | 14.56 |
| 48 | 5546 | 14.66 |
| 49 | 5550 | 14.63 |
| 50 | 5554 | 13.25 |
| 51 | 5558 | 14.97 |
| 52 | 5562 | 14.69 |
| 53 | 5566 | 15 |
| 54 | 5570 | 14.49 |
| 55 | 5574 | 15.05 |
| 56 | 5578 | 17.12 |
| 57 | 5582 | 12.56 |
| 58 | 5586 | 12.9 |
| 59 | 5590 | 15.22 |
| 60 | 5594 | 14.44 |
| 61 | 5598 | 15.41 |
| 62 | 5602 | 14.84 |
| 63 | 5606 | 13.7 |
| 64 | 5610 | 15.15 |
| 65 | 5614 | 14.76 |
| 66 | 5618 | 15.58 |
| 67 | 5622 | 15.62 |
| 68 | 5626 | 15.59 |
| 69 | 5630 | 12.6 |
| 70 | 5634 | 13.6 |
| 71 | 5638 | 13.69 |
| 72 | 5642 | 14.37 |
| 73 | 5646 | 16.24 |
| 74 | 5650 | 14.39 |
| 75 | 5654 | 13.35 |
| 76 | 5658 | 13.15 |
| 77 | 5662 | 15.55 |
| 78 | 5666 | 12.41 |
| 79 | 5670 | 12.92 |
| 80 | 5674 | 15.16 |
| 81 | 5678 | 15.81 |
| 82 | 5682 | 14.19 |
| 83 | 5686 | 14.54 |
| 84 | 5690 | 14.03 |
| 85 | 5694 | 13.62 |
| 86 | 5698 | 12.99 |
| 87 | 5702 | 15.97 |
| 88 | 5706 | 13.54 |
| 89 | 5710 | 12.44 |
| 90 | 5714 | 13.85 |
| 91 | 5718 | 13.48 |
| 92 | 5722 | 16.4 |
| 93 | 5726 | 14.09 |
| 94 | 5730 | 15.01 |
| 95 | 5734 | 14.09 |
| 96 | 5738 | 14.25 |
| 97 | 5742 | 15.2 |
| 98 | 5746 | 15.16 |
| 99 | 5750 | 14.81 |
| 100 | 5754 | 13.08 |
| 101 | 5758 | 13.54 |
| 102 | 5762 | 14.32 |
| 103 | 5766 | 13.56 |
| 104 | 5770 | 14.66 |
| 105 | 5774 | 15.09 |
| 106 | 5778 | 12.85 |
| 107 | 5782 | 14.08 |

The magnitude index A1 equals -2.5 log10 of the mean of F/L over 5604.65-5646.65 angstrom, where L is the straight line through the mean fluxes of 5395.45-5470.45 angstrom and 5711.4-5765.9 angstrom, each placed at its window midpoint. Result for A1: -0.02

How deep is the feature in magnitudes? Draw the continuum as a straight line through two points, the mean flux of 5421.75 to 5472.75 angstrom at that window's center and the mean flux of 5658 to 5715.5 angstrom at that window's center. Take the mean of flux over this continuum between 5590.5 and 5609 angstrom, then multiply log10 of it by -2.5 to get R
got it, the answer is -0.041 mag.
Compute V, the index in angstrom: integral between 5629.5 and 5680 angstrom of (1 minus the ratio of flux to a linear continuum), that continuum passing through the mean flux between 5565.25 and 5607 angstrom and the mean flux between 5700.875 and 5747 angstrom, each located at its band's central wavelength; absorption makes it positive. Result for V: 1.31 angstrom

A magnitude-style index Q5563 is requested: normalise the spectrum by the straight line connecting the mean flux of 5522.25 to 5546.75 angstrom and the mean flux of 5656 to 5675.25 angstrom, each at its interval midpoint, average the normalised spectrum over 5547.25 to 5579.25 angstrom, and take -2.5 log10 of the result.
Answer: -0.08 mag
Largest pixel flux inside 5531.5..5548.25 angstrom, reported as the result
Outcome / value 14.66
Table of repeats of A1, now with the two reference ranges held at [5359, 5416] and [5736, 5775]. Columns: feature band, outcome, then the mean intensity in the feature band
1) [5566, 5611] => -0.02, 14.6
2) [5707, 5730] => 0.02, 14.1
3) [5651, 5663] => 0.03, 13.9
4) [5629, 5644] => 0.06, 13.6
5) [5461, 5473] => 0.03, 14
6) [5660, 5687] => 0.00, 14.4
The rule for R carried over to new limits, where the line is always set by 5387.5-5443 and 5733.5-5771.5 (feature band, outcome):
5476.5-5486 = 0.022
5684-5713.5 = 0.031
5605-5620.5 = -0.045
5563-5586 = -0.028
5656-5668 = 0.045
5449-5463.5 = -0.012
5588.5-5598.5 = -0.050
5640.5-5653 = -0.046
